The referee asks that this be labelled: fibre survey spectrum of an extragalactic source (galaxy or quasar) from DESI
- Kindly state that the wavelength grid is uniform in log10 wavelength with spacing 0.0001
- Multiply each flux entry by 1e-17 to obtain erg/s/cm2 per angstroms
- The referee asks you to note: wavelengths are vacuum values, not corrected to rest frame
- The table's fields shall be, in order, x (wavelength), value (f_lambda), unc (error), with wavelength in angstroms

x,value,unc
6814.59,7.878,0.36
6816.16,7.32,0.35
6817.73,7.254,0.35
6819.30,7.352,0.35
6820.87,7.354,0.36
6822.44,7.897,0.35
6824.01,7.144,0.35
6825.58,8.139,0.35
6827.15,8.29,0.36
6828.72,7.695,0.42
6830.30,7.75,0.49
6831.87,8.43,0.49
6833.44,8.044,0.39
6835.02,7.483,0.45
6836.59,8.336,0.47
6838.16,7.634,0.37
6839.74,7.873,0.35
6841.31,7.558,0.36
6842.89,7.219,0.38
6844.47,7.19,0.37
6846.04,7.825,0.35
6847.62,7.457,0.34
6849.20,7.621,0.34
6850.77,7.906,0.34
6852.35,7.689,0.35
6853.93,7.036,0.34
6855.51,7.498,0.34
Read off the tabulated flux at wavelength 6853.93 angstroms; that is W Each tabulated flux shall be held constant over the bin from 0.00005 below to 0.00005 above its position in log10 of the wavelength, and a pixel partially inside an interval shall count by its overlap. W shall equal 7.036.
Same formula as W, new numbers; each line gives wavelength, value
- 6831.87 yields 8.43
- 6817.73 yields 7.254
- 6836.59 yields 8.336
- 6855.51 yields 7.498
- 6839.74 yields 7.873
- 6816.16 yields 7.32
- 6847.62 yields 7.457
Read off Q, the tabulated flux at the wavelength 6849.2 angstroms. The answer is 7.621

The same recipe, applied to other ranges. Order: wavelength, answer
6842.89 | 7.219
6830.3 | 7.75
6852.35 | 7.689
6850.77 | 7.906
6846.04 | 7.825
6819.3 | 7.352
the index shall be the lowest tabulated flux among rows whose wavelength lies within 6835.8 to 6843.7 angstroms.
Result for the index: 7.219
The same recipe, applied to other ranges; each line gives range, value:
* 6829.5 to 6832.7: 7.75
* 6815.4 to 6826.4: 7.144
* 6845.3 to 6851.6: 7.457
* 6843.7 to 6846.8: 7.19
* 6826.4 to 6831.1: 7.695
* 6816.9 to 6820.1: 7.254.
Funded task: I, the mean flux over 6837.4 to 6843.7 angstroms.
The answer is 7.56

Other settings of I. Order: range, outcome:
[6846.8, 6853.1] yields 7.67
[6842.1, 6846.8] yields 7.41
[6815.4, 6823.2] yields 7.44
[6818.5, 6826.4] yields 7.59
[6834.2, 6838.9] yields 7.82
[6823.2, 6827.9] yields 7.86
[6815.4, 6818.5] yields 7.29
